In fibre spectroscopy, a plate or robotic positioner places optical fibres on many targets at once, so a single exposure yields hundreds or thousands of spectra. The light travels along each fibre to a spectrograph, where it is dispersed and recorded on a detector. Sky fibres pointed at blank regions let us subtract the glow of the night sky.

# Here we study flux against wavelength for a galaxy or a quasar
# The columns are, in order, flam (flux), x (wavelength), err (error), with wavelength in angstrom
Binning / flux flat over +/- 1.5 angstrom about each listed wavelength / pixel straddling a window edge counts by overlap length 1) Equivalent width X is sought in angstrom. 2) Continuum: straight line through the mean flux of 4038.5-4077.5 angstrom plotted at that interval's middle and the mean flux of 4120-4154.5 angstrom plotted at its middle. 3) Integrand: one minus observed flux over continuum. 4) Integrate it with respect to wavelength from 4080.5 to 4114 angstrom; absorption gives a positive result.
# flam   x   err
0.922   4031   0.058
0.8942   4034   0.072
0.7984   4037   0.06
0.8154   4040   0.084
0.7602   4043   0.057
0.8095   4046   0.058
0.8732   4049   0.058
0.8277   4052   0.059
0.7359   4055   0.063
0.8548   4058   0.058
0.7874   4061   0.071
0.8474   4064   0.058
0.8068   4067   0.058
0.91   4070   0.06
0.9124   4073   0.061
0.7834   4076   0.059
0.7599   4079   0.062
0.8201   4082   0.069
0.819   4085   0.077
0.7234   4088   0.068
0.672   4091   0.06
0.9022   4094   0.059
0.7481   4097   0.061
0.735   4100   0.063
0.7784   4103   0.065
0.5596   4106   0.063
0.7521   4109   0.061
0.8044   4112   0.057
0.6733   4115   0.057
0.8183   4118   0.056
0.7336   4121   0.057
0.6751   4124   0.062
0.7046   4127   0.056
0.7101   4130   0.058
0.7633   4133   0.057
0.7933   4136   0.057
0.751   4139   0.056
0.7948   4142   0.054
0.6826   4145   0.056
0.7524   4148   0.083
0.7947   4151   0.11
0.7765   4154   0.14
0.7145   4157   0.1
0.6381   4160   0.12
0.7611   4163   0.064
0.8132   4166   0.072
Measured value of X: 1.29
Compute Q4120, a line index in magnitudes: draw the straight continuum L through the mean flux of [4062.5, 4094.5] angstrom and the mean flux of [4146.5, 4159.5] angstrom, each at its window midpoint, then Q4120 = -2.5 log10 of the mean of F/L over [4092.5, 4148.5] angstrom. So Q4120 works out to 0.05 mag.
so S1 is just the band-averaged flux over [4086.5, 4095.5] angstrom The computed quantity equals 0.766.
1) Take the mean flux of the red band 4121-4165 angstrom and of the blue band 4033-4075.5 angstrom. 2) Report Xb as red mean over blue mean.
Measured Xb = 0.9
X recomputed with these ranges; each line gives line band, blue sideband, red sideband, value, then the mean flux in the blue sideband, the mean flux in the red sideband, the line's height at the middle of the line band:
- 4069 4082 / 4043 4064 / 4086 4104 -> -0.8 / 0.813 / 0.761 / 0.786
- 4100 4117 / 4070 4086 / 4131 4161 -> 1.6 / 0.827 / 0.747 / 0.792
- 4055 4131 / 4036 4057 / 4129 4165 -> 0.6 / 0.804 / 0.746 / 0.777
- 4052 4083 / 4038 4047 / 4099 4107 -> -2.8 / 0.794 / 0.696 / 0.754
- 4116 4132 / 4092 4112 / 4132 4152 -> 0.6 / 0.748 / 0.761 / 0.755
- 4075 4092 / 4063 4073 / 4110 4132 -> 1.2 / 0.864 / 0.733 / 0.825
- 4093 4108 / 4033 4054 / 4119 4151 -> 0.6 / 0.822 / 0.74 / 0.771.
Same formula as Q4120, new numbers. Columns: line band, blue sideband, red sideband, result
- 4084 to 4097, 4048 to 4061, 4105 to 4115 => -0.04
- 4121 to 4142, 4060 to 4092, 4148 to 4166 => 0.04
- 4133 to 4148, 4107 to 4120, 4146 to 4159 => -0.01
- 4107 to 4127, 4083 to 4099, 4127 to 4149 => 0.03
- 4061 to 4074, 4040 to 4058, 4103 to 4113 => -0.11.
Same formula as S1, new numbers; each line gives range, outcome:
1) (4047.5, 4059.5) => 0.823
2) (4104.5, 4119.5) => 0.722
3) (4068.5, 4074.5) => 0.911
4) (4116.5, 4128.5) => 0.733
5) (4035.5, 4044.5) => 0.791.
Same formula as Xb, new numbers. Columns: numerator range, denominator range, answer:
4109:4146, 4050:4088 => 0.91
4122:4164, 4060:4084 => 0.89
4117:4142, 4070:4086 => 0.90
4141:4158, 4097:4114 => 1.04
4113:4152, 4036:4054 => 0.91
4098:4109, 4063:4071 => 0.82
